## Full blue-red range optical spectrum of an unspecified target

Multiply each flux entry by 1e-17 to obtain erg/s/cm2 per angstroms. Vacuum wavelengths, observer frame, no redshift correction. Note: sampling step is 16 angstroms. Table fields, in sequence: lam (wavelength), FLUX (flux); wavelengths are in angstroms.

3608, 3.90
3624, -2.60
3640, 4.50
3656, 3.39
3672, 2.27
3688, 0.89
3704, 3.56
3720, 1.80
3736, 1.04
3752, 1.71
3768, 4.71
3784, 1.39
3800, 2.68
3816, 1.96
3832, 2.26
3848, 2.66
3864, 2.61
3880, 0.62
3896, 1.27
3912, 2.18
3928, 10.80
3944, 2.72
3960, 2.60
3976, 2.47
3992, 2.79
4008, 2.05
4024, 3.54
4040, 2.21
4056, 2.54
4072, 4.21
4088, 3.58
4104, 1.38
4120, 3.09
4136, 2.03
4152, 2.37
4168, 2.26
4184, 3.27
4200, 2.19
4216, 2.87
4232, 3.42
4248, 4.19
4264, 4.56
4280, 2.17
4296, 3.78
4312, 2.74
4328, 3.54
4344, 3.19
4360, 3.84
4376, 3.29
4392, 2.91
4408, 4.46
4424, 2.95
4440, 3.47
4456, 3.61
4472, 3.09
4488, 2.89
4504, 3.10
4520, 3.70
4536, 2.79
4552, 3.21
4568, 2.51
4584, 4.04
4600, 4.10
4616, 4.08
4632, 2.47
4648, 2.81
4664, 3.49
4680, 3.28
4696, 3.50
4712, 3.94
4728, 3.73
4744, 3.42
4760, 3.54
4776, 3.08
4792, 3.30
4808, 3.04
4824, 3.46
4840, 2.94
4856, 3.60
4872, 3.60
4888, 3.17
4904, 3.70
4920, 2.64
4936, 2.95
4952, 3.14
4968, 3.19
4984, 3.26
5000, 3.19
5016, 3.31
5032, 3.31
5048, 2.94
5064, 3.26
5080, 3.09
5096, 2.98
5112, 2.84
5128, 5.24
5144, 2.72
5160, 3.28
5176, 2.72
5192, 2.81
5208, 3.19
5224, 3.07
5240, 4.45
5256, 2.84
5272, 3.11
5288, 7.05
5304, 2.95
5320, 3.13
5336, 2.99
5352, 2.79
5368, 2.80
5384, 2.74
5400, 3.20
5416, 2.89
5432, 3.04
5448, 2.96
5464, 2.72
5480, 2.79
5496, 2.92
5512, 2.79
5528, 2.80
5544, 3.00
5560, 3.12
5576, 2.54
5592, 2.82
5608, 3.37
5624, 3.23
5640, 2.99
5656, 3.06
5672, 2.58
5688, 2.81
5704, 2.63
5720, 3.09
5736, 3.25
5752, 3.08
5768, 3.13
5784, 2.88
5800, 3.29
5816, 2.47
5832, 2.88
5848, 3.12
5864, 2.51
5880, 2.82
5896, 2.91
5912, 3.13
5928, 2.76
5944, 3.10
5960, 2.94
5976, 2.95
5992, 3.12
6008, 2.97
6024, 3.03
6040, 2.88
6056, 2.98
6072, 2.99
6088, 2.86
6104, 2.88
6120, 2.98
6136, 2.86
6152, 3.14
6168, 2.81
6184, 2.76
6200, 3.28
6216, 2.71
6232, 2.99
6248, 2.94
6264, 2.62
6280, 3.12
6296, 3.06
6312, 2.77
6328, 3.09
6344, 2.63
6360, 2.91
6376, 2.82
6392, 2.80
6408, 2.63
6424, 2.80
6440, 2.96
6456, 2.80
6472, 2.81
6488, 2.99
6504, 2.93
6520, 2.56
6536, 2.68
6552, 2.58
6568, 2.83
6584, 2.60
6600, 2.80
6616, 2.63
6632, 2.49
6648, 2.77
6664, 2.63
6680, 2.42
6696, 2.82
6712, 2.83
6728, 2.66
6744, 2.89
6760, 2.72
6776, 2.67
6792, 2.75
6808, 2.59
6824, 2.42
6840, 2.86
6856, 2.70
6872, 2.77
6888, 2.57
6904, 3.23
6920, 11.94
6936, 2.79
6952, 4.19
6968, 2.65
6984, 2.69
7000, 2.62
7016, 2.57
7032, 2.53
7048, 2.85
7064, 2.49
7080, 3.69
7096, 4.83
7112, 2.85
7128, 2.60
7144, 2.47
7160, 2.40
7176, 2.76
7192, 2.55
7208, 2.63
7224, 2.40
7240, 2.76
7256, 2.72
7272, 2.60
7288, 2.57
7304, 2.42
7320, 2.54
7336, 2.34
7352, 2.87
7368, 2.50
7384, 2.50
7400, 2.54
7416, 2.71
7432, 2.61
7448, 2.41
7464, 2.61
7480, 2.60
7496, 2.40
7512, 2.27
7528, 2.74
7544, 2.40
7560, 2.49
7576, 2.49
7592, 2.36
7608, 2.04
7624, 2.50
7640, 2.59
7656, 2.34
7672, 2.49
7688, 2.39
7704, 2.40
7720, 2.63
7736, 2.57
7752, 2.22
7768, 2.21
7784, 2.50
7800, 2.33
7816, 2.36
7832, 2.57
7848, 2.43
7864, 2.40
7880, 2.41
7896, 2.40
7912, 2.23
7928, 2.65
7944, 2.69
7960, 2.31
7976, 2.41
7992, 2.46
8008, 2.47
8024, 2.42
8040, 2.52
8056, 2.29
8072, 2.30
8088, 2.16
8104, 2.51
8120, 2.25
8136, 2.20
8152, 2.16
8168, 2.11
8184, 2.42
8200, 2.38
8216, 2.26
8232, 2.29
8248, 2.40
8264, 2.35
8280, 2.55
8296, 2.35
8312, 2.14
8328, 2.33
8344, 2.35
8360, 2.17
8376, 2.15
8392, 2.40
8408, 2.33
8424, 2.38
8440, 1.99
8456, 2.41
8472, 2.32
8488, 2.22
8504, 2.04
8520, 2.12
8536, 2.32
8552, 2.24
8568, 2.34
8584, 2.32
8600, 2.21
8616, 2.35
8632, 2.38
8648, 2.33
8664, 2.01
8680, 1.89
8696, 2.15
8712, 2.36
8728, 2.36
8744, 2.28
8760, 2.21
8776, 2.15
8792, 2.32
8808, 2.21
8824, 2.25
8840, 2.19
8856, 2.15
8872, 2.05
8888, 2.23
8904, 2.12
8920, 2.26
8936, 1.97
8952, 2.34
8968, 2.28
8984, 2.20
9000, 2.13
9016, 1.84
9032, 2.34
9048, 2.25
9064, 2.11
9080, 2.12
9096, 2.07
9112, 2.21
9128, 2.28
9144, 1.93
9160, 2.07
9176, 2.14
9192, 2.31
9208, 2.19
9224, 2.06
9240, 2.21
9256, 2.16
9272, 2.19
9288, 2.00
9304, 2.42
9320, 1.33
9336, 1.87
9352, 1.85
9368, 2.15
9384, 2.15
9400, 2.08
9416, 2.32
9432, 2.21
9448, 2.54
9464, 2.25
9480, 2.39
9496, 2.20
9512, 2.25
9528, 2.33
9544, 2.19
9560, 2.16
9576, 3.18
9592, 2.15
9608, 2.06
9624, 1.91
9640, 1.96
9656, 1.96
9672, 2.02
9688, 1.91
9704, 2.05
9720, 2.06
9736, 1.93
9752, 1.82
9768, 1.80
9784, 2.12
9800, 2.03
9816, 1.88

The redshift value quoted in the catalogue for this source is 0.05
